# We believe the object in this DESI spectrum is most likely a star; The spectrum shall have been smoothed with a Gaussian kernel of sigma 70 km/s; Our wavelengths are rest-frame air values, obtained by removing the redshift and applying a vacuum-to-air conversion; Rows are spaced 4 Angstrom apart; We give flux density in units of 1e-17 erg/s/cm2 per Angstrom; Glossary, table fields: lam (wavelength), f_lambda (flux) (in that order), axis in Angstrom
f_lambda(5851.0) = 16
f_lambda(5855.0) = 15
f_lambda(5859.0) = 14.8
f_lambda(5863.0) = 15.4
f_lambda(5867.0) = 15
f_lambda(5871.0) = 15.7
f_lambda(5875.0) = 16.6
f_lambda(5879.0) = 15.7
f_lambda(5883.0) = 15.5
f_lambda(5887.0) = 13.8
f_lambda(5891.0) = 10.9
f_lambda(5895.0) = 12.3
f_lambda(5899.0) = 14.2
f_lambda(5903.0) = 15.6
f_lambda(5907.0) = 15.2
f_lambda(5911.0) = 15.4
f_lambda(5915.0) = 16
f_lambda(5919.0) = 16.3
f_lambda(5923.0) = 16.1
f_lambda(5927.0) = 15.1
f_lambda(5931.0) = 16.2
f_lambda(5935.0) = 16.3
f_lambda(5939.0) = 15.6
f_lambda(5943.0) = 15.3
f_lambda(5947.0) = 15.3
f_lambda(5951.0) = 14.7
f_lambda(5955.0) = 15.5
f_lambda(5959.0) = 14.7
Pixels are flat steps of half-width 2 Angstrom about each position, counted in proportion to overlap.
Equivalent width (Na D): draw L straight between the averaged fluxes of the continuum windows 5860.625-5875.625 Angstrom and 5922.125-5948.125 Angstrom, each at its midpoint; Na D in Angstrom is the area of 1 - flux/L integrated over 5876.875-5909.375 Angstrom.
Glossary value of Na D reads 3.0 Angstrom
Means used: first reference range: 15.6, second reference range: 15.7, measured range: 14.2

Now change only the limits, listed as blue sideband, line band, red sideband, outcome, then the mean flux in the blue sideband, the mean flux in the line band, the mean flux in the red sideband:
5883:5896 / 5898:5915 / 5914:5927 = -0.82 Angstrom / 12.8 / 15.3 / 16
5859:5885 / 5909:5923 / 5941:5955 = -0.54 Angstrom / 15.6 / 15.9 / 15.2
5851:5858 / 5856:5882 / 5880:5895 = -1.97 Angstrom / 15.3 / 15.5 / 13.4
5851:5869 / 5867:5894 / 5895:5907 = 0.39 Angstrom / 15.2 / 14.6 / 14.5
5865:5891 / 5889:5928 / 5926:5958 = 1.43 Angstrom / 15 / 14.7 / 15.5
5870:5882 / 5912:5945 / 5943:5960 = -1.03 Angstrom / 16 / 15.8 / 15.1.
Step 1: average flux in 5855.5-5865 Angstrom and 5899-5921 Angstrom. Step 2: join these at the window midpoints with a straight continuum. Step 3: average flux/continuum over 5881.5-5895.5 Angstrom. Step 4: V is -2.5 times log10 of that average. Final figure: 0.17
